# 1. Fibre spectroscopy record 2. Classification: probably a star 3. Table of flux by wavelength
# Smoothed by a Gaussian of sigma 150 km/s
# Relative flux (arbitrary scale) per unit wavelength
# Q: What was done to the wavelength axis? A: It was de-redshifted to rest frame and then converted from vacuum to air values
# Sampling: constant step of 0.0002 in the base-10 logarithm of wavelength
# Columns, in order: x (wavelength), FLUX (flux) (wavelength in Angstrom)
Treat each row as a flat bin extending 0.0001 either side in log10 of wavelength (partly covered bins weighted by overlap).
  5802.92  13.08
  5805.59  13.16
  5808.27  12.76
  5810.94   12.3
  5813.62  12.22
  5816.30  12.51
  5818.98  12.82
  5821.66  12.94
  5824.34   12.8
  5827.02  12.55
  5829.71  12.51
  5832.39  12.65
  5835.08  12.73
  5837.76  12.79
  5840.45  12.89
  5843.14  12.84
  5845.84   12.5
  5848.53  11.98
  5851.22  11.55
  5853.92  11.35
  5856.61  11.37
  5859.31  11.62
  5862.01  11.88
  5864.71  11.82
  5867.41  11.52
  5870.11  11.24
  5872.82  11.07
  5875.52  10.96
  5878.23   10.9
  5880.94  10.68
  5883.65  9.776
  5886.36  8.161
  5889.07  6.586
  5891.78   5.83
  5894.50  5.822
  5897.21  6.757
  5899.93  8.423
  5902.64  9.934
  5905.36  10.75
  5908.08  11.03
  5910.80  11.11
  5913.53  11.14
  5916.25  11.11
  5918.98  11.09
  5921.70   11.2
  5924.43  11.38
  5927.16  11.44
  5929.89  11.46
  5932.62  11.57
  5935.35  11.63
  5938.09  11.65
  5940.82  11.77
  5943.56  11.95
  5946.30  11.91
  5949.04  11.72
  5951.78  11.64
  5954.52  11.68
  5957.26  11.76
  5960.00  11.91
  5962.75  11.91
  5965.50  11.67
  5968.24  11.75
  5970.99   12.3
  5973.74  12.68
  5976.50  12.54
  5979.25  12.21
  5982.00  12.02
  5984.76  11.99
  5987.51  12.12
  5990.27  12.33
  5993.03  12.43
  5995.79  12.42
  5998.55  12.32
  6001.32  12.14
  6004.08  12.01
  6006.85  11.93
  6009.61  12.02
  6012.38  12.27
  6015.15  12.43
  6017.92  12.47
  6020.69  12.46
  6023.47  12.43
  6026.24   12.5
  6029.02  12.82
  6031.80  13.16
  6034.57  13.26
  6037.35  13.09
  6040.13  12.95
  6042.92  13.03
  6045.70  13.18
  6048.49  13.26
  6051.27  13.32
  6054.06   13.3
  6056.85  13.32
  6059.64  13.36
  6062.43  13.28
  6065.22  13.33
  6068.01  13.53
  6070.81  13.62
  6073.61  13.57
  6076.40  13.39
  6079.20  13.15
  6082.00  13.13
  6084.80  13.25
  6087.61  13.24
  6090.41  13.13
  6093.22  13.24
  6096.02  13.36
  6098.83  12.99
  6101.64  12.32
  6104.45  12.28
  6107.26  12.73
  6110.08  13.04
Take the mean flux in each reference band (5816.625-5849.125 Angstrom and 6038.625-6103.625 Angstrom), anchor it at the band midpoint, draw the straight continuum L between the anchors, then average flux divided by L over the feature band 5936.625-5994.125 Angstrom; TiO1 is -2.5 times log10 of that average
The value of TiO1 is 0.09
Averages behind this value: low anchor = 12.7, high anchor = 13.2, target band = 12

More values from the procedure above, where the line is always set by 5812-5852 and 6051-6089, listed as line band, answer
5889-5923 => 0.337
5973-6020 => 0.073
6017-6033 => 0.047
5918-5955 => 0.118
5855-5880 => 0.119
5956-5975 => 0.087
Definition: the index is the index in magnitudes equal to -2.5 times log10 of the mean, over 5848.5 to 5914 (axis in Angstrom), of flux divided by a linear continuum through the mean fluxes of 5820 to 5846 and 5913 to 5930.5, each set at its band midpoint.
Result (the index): 0.19 mag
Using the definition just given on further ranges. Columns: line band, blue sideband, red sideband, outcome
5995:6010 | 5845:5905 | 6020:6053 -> 0.02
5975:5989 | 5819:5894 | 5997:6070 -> 0.02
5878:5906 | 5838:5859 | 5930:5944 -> 0.38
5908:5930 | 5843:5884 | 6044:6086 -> 0.07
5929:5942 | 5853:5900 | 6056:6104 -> -0.08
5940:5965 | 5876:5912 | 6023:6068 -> -0.12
